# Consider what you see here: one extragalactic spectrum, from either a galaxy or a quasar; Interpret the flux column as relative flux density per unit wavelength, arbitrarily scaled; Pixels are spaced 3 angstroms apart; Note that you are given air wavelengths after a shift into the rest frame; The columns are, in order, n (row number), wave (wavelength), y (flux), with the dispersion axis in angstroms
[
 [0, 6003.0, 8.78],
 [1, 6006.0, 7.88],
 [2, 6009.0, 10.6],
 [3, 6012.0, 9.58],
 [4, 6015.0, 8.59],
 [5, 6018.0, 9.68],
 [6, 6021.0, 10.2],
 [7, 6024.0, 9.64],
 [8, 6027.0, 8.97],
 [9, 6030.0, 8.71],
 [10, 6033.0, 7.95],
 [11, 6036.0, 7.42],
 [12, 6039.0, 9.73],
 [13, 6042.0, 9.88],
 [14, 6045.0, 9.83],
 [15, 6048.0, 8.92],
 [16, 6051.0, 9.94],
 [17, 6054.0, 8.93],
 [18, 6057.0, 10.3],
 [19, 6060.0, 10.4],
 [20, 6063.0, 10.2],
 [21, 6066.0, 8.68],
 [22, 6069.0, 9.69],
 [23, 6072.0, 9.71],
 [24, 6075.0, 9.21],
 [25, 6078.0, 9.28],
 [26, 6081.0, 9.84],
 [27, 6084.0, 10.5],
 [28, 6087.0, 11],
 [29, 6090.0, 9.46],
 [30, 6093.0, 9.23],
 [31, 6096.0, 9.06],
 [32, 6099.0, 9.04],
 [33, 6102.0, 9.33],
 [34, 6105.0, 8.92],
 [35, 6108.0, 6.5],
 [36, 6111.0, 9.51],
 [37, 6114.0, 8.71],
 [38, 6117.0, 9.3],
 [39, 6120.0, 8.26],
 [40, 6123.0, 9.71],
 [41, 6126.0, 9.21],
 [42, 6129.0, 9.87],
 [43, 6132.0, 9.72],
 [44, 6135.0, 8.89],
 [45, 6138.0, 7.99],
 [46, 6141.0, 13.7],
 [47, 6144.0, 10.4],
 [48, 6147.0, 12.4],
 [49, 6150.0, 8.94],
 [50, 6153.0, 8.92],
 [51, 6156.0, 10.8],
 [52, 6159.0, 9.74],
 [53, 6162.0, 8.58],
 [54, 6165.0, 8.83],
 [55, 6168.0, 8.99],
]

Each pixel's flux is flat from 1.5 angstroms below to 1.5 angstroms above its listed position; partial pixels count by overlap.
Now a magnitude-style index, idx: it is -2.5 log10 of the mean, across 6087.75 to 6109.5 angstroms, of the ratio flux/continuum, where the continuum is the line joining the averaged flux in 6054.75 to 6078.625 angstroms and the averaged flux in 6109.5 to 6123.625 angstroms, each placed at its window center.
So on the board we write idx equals 0.050 mag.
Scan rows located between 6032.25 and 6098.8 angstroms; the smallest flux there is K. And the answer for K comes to 7.42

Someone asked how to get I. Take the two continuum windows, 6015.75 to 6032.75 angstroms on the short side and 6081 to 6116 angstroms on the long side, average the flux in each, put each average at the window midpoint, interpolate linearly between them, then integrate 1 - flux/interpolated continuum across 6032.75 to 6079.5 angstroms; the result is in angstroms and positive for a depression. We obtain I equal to -0.8 angstroms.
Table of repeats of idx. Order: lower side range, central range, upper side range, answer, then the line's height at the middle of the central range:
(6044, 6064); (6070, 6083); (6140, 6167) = 0.03 mag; 9.87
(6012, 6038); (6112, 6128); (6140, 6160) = 0.13 mag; 10.2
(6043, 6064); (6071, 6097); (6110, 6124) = -0.03 mag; 9.44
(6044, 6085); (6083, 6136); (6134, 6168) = 0.06 mag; 9.79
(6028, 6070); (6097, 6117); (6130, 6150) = 0.15 mag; 10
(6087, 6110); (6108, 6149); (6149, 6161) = -0.04 mag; 9.29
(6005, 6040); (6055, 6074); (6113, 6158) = -0.05 mag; 9.35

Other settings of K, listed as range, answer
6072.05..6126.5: 6.5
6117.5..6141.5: 7.99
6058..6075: 8.68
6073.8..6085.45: 9.21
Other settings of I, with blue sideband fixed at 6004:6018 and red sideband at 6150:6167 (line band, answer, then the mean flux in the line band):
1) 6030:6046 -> 0.5 angstroms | 8.91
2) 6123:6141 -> -0.5 angstroms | 9.56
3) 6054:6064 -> -0.9 angstroms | 10.1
